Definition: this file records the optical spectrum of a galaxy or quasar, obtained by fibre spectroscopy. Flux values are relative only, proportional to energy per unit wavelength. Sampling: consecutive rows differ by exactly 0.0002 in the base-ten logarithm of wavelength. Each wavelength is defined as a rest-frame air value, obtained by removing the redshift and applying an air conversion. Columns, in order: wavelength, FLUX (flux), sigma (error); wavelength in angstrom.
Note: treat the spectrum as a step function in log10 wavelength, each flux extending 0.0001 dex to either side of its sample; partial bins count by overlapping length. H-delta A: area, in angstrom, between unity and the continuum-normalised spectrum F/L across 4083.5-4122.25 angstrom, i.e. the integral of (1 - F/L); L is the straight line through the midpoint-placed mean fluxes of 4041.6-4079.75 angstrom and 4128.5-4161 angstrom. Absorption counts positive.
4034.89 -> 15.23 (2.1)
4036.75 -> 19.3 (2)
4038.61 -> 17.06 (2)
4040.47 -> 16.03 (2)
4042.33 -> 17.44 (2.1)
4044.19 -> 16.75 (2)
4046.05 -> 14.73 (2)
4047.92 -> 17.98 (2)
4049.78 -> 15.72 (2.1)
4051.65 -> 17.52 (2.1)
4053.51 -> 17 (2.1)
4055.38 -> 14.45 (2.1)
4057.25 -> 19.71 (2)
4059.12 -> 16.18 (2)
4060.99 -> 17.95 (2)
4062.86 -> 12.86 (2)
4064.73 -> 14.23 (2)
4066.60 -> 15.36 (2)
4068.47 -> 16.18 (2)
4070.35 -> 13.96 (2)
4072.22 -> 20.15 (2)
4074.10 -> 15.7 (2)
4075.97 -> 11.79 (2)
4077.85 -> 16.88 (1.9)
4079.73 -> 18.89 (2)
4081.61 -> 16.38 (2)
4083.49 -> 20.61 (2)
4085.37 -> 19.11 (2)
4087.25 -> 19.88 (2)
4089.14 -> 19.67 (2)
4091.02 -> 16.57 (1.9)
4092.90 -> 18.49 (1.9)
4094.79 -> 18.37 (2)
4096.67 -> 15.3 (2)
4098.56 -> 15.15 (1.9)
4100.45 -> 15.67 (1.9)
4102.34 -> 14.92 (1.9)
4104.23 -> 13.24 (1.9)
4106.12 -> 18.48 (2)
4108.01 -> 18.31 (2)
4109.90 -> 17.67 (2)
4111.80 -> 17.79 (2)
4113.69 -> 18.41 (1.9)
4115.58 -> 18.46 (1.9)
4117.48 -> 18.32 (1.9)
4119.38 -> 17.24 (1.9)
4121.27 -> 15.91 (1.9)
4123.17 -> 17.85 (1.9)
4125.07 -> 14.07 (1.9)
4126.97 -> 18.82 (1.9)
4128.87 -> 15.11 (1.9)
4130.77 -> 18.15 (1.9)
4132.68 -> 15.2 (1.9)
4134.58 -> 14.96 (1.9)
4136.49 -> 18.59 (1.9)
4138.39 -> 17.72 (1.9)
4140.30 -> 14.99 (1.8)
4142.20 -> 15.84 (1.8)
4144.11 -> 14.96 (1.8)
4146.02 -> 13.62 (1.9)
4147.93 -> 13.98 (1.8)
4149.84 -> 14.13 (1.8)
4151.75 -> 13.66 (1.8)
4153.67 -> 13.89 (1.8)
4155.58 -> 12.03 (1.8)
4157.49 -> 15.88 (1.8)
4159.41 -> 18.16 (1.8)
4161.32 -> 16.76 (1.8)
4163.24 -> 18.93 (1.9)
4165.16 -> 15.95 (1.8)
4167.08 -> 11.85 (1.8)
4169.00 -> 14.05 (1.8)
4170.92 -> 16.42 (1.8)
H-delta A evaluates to -4.0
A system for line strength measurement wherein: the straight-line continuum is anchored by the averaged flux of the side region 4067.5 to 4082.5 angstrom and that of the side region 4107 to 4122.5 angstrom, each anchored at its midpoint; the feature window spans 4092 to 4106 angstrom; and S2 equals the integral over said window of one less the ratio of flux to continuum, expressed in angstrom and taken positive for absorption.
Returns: 0.9 angstrom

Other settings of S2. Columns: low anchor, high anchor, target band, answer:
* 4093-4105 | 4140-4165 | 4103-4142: -3.7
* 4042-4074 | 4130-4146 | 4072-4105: -1.5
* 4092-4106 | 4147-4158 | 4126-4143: -2.4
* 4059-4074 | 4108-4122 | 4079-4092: -1.7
